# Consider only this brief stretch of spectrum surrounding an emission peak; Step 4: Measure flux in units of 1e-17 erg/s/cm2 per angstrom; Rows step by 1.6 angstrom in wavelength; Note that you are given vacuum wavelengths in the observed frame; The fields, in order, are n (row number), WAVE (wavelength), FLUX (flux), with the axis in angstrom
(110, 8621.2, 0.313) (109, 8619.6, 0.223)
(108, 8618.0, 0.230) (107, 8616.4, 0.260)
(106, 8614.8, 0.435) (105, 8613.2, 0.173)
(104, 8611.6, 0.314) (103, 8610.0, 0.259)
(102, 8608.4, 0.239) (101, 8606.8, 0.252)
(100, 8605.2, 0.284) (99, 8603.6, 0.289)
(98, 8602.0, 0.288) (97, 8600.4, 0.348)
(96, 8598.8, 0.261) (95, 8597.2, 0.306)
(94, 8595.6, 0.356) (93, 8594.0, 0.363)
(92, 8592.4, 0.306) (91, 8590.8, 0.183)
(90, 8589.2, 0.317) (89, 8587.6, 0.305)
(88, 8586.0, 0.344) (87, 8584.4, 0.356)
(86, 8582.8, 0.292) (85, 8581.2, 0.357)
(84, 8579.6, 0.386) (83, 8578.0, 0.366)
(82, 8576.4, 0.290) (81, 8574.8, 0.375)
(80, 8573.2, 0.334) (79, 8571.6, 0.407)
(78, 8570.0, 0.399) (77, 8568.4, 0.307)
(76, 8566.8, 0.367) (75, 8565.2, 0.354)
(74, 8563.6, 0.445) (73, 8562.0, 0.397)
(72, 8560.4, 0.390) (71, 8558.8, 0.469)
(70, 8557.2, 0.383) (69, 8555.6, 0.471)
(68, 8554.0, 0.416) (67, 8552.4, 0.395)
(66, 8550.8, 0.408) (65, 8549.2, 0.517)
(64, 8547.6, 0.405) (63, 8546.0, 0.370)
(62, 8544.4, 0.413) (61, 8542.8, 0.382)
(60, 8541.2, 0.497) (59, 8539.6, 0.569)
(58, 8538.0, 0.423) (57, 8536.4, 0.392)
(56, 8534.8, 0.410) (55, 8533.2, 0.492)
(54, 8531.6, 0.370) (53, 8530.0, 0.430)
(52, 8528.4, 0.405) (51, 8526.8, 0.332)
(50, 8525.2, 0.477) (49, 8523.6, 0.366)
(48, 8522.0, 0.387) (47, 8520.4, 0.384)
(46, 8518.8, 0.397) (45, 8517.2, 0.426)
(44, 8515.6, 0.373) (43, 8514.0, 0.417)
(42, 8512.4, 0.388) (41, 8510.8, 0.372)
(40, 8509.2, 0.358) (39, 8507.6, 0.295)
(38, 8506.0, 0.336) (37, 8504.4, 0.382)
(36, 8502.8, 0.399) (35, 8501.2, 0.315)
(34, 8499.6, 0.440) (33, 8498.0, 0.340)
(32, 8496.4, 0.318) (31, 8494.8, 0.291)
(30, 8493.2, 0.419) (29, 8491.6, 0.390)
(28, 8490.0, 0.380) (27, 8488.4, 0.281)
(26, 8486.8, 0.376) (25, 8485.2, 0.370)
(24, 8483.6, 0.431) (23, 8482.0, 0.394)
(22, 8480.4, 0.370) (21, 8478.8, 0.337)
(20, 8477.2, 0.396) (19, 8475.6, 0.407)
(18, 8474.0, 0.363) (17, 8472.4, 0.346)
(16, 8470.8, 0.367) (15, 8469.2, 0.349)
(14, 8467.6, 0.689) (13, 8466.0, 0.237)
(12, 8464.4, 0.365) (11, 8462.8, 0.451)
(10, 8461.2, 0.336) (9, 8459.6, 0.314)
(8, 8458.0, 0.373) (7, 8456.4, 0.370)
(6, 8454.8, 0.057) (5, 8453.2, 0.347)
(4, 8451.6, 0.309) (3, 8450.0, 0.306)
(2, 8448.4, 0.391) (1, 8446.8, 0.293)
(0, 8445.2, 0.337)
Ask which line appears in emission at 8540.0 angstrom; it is Mg II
